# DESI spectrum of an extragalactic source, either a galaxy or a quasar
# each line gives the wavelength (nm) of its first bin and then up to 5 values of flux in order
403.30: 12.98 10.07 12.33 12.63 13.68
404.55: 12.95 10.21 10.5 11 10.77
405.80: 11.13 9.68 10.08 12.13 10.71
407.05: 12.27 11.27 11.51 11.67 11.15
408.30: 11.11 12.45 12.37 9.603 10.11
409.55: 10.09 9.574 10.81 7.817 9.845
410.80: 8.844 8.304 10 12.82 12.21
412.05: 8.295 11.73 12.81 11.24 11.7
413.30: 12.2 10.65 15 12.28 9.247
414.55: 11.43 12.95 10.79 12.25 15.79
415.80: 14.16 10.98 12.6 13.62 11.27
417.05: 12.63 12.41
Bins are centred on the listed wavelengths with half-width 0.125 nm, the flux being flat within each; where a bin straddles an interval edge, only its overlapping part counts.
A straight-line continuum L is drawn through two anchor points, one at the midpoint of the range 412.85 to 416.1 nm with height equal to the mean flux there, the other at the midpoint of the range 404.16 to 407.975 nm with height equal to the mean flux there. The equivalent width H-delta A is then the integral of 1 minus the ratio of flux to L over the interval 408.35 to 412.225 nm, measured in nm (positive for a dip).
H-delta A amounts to 0.51 nm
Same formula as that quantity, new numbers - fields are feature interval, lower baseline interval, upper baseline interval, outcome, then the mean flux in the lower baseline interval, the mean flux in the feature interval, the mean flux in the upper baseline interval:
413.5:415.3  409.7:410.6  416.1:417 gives -0.071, 9.48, 11.8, 12.4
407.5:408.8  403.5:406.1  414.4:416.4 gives 0.016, 11.4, 11.7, 12.6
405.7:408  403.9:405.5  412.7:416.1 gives 0.140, 11.8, 11.2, 12.2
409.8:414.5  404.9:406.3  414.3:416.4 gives 0.387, 10.6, 10.9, 12.4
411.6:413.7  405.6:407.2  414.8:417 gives 0.115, 11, 11.5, 12.7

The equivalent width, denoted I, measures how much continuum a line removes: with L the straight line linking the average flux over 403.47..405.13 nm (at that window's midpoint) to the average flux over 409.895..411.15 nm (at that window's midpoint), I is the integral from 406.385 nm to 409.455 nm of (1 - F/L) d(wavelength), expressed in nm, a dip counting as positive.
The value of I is -0.316 nm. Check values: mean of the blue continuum 11.8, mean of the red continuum 9.15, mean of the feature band 11.3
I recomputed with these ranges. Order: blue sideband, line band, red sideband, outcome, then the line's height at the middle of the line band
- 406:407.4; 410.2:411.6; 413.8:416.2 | 0.27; 11.7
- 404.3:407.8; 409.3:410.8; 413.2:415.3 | 0.25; 11.5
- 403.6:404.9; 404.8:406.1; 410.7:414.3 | 0.16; 12.1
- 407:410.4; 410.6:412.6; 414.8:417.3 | 0.18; 11.6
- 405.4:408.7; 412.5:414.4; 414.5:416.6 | 0.07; 12.4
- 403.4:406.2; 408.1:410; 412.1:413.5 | 0.12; 11.5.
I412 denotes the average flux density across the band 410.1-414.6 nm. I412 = 10.9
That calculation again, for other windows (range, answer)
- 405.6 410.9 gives 10.7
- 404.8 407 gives 10.8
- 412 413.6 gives 11.4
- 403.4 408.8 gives 11.4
